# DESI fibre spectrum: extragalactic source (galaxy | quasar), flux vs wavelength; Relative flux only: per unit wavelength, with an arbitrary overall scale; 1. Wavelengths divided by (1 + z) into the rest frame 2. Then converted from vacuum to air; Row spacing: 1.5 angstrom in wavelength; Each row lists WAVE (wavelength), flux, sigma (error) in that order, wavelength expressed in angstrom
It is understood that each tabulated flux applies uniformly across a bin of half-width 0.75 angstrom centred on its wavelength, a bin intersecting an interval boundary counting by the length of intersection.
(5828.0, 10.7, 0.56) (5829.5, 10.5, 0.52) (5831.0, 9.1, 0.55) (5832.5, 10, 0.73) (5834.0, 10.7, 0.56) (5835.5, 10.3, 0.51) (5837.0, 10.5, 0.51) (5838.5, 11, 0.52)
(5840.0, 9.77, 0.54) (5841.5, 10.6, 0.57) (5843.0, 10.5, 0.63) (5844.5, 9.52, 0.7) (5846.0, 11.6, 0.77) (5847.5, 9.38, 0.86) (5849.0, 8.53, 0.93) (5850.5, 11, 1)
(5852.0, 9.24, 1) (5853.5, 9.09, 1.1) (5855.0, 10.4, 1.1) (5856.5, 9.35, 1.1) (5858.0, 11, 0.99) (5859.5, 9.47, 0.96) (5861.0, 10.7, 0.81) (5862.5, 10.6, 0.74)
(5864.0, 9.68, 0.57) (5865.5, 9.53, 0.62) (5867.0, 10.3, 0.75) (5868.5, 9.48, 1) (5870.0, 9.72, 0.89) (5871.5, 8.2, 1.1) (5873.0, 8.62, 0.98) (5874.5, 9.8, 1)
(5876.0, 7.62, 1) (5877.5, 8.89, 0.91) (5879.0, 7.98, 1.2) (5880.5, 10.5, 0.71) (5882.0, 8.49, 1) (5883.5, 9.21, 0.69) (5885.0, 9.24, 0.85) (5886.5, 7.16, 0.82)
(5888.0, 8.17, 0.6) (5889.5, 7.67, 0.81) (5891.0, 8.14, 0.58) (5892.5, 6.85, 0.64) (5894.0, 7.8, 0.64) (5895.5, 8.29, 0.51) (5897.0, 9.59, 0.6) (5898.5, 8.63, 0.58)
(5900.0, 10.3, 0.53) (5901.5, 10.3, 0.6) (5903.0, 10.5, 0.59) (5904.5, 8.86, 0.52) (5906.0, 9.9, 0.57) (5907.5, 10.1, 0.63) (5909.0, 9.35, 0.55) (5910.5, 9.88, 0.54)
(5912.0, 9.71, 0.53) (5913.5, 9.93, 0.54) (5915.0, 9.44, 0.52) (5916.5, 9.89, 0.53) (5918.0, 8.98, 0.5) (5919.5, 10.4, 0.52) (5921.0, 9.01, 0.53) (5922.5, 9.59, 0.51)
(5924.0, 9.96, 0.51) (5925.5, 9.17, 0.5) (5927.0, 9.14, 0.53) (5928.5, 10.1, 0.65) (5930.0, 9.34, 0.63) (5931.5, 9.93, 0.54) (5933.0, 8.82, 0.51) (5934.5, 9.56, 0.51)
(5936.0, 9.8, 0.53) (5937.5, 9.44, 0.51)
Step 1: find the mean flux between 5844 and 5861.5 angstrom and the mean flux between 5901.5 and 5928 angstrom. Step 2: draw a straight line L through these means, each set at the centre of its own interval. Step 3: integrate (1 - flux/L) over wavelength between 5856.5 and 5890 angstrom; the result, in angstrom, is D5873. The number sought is 2.2 angstrom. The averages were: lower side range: 9.94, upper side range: 9.66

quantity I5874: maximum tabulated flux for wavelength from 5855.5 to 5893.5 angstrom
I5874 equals 11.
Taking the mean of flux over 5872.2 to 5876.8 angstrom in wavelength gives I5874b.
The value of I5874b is 8.68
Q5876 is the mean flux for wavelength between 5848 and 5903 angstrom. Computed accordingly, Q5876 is 9.17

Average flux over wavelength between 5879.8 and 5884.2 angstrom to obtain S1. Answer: 9.39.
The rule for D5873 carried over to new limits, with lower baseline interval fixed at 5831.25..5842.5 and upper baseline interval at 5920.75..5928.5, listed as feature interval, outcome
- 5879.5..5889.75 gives 1.3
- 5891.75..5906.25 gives 1.0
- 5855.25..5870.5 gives 0.1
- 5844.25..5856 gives 0.4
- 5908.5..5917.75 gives -0.1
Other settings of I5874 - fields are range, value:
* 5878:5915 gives 10.5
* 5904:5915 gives 10.1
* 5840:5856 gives 11.6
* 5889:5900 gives 10.3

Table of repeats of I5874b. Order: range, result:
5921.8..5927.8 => 9.47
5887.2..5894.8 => 7.73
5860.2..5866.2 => 10.1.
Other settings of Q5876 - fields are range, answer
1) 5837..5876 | 9.85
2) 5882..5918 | 9.07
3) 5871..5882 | 8.79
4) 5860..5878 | 9.44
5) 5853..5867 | 10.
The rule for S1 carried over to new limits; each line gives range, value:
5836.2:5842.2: 10.5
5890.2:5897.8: 8.13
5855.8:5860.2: 9.95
